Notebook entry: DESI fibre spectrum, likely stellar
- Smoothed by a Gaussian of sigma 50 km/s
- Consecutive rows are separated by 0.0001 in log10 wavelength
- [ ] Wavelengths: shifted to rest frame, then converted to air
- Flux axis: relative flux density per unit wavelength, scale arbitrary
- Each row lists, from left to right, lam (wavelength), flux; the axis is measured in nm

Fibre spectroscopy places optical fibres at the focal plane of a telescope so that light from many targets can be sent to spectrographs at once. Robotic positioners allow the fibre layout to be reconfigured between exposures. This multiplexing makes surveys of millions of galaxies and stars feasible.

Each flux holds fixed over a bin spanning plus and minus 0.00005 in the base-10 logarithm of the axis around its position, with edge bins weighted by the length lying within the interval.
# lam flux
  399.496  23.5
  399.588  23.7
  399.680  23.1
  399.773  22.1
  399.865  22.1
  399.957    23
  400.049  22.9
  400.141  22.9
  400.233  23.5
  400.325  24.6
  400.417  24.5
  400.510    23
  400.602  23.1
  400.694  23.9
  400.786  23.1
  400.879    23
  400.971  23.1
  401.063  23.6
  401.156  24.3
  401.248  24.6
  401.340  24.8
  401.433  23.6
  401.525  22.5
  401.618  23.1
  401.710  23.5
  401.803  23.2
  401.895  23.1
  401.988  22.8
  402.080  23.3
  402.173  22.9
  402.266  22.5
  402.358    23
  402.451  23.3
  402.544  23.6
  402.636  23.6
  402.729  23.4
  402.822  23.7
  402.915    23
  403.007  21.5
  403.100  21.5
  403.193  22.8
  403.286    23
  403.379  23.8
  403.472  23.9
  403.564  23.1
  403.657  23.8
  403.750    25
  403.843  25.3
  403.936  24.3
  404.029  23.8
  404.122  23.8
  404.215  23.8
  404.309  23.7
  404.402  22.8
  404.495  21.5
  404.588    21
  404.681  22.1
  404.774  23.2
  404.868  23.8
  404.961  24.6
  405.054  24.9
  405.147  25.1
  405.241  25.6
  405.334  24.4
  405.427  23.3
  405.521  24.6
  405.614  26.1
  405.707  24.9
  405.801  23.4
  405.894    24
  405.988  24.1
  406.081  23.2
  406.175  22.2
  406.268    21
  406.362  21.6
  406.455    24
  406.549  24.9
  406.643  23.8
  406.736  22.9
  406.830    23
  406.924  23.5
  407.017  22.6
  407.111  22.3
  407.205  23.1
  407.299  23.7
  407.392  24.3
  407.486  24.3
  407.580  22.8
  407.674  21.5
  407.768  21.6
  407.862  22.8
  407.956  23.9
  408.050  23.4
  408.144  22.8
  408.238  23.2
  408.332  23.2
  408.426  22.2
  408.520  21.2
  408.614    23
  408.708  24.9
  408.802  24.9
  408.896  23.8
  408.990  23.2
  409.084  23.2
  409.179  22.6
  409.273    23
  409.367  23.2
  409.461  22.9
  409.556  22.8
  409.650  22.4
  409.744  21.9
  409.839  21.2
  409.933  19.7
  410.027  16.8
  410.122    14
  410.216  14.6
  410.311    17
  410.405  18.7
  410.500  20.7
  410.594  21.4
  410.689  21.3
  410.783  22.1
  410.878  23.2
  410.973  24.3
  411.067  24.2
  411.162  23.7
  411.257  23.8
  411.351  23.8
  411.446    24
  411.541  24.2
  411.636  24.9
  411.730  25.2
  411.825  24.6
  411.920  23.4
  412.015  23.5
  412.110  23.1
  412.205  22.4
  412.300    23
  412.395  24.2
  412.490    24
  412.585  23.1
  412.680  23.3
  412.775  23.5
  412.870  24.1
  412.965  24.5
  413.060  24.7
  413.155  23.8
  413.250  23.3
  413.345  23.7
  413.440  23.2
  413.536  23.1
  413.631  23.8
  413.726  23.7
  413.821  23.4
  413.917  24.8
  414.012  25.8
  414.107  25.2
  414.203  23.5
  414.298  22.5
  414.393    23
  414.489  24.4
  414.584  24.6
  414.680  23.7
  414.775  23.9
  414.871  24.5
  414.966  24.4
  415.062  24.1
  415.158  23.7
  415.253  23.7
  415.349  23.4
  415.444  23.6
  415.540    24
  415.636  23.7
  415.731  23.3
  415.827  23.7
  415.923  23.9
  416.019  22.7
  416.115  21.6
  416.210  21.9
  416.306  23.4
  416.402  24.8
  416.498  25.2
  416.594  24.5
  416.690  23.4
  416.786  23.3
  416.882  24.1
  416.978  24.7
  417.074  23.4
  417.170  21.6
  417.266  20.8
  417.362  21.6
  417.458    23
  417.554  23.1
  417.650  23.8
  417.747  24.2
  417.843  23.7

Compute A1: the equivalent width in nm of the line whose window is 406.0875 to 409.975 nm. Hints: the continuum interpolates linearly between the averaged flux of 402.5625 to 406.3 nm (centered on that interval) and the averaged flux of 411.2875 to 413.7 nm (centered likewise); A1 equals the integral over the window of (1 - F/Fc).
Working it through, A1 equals 0.127 nm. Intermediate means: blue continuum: 23.6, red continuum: 23.8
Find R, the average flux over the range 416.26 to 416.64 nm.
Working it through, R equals 24.5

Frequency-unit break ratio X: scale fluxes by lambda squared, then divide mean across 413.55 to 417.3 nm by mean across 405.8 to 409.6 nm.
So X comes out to 1.06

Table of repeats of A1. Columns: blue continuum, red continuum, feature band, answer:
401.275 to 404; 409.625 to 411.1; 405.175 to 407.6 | -0.20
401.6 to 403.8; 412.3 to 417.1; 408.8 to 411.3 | 0.23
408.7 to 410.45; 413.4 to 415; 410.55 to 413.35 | -0.13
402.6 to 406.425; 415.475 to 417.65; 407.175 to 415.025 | 0.15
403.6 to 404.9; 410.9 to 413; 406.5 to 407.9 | 0.03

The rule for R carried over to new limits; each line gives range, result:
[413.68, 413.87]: 23.5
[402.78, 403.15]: 22.4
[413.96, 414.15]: 25.6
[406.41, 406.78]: 23.9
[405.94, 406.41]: 22.4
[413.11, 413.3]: 23.6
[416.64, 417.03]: 23.9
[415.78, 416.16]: 22.9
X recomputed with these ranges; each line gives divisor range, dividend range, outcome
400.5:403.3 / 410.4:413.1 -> 1.06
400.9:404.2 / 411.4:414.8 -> 1.07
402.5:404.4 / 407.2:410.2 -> 0.97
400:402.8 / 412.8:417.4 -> 1.08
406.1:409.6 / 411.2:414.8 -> 1.06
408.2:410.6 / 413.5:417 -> 1.15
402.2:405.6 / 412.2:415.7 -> 1.06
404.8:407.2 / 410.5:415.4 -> 1.03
